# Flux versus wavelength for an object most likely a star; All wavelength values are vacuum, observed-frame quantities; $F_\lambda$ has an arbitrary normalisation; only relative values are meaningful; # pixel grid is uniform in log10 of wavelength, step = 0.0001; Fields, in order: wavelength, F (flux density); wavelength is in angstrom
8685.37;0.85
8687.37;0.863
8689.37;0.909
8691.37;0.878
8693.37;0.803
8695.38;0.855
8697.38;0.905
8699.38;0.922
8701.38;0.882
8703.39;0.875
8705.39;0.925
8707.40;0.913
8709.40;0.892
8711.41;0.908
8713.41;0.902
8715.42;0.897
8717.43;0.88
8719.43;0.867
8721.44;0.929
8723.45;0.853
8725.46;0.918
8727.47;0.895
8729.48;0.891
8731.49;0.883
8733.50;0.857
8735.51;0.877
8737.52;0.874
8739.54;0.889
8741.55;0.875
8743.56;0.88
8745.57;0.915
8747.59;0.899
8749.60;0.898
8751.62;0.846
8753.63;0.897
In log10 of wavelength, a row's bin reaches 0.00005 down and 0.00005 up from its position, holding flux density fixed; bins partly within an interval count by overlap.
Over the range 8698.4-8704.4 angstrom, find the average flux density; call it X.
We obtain 0.893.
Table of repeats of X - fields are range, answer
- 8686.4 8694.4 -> 0.863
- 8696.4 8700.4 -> 0.915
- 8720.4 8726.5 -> 0.899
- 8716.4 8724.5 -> 0.882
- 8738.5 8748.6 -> 0.892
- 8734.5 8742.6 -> 0.879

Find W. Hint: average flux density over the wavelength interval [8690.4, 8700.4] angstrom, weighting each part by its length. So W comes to 0.873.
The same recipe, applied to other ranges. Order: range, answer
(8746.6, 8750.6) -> 0.899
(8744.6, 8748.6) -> 0.907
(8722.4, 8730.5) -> 0.889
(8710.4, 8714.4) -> 0.905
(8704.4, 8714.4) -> 0.908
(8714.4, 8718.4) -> 0.887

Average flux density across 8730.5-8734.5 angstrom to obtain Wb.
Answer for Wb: 0.87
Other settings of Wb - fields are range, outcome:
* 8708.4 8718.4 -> 0.896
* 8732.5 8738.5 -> 0.87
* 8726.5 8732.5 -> 0.89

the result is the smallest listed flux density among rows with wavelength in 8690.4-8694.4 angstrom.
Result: 0.803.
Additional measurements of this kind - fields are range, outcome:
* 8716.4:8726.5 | 0.853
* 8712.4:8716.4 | 0.897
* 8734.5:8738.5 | 0.874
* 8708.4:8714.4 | 0.892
